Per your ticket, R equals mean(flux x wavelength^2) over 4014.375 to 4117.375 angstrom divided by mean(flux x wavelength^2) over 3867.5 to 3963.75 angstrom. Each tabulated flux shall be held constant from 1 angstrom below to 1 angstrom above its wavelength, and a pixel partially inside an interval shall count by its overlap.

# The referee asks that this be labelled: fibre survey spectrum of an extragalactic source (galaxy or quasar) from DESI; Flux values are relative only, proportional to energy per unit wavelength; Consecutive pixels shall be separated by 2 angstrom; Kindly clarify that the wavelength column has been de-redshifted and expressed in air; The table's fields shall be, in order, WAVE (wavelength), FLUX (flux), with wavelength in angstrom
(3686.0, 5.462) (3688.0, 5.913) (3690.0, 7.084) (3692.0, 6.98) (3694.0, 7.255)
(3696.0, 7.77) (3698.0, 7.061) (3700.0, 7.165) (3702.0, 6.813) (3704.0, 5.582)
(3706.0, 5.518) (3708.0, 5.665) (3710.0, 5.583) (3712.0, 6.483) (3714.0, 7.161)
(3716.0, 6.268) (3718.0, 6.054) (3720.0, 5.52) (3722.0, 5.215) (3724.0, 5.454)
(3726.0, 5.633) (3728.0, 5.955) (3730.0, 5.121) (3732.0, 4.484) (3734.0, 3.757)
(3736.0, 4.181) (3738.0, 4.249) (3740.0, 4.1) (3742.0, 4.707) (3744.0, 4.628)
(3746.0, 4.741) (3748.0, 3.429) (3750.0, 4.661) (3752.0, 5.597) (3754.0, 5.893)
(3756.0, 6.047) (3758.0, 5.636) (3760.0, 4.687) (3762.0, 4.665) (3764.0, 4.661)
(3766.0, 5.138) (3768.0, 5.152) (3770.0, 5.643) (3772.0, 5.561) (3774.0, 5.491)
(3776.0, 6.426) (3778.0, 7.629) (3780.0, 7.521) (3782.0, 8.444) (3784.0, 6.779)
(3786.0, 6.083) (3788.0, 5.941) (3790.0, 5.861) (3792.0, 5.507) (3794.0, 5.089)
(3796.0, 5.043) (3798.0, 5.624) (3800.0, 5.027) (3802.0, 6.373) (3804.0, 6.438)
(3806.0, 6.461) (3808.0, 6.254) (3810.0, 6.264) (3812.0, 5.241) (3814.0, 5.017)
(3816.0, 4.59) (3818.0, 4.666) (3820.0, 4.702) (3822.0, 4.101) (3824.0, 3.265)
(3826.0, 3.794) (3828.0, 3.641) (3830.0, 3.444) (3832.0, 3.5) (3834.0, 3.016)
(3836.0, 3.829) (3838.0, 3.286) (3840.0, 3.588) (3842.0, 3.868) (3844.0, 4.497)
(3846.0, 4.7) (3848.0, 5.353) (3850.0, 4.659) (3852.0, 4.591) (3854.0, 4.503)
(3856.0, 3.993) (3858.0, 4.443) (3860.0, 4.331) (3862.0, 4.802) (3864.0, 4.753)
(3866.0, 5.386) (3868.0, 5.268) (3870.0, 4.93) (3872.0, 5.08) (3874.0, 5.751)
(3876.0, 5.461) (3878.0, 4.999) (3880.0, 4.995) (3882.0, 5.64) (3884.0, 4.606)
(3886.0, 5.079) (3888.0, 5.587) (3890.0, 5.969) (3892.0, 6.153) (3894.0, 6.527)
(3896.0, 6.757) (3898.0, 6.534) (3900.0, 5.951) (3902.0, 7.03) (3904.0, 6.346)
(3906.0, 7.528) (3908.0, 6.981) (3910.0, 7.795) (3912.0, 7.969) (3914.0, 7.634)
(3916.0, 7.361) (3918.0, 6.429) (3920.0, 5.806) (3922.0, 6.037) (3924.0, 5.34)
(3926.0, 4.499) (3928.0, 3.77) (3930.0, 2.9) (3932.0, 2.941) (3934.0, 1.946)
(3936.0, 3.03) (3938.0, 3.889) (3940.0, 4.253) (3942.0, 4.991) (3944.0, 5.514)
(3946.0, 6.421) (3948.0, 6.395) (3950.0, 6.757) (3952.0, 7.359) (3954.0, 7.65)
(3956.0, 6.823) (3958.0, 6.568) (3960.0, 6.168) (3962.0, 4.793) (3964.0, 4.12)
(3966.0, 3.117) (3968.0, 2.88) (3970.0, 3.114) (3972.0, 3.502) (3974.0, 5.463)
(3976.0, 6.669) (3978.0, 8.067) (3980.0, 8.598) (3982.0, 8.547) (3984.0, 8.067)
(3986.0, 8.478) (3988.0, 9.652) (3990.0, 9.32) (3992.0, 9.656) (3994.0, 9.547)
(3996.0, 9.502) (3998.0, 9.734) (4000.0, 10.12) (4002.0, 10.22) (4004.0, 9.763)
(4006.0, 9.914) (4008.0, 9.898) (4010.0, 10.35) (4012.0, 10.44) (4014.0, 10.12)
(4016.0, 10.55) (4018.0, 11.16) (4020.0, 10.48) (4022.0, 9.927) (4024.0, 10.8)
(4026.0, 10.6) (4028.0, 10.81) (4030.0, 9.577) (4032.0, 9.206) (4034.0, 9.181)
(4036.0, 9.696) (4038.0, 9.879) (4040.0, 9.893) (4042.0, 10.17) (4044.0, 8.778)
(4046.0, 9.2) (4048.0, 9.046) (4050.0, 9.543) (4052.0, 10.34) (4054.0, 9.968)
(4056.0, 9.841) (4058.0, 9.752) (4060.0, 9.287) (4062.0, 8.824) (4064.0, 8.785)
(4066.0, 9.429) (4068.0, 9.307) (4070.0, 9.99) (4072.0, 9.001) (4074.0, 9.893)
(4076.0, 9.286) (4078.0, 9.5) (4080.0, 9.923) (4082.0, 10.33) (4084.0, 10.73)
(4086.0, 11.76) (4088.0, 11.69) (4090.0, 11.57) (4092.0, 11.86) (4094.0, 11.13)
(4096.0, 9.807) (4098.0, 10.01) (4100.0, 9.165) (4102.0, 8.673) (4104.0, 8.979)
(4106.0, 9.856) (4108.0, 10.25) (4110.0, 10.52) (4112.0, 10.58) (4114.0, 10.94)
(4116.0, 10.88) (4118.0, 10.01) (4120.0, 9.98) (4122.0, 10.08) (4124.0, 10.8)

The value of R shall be 1.89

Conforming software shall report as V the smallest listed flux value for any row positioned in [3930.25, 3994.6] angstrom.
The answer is 1.946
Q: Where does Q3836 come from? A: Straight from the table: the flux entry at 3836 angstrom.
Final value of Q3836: 3.829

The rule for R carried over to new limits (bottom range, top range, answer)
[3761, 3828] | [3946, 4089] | 1.79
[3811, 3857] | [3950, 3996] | 1.75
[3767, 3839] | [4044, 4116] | 2.17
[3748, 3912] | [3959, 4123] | 1.94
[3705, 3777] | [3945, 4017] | 1.67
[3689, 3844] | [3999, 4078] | 2.10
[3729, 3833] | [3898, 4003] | 1.35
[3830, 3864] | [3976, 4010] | 2.39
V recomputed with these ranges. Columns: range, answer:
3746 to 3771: 3.429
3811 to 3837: 3.016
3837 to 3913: 3.286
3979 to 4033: 8.067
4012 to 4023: 9.927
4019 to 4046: 8.778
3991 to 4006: 9.502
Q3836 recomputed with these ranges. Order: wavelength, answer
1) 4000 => 10.12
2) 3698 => 7.061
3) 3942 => 4.991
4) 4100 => 9.165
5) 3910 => 7.795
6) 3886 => 5.079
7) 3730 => 5.121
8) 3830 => 3.444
